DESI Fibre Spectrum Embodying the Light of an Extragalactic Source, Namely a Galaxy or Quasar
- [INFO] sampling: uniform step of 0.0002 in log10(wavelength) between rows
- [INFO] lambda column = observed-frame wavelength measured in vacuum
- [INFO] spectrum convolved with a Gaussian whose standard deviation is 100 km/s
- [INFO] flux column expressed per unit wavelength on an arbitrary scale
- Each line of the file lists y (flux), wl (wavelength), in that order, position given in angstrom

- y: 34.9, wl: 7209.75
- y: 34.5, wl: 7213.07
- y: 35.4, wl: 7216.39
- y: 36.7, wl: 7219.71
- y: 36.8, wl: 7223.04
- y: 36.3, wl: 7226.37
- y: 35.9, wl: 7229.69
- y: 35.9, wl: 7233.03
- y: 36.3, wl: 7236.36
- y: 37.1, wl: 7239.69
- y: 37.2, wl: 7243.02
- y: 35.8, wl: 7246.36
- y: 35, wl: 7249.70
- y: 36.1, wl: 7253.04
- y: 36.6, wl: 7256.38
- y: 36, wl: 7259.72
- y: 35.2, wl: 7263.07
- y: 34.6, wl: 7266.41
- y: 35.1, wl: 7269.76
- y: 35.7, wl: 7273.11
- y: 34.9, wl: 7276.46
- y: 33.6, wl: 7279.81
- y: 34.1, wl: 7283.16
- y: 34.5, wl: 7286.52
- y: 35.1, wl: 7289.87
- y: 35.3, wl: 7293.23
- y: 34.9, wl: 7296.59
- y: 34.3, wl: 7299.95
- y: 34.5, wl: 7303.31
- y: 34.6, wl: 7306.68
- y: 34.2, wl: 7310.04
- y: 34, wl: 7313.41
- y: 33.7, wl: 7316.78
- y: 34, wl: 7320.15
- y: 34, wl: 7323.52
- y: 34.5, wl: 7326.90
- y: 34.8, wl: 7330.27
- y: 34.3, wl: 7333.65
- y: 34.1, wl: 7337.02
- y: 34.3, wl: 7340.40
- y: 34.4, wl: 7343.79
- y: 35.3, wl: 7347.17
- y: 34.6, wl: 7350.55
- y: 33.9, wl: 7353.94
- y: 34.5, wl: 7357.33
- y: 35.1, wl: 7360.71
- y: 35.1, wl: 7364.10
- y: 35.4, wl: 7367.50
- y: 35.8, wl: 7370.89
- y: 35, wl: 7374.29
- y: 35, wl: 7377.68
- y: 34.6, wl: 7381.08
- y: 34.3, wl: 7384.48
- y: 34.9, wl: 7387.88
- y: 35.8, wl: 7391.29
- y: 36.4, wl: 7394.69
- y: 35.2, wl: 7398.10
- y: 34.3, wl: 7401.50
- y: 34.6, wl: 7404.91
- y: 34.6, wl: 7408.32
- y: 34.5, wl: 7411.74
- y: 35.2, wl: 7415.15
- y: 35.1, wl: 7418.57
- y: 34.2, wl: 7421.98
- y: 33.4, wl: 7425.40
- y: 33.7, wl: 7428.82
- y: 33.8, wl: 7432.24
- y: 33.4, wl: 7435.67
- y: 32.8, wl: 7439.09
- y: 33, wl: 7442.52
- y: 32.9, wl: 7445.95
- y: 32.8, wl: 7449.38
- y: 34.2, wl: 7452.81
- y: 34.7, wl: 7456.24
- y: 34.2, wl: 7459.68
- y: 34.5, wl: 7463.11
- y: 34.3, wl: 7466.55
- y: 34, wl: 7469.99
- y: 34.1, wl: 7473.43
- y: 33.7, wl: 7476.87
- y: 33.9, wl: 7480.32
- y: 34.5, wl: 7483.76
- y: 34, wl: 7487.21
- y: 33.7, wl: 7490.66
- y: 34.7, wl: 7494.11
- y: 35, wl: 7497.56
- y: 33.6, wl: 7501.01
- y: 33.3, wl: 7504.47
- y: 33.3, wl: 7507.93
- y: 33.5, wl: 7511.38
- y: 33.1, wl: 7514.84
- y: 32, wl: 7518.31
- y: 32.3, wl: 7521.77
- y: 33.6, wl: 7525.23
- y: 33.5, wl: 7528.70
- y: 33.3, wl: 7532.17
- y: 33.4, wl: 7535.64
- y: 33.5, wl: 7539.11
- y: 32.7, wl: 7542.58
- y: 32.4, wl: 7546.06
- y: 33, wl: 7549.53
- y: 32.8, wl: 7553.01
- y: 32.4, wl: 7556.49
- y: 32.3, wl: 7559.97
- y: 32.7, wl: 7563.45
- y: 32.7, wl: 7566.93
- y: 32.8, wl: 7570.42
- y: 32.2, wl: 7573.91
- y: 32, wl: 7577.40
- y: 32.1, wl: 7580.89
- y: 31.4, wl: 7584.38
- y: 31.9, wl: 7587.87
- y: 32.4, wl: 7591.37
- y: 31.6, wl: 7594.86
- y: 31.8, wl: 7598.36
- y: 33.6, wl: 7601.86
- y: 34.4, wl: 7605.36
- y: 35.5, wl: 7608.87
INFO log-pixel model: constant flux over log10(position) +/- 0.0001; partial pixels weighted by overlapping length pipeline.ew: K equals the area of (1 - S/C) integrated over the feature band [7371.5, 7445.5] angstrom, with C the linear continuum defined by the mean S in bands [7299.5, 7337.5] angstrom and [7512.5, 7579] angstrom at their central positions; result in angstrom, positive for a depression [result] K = -1.7 angstrom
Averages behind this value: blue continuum 34.3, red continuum 32.8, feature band 34.5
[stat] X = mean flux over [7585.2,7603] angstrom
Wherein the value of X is 32.2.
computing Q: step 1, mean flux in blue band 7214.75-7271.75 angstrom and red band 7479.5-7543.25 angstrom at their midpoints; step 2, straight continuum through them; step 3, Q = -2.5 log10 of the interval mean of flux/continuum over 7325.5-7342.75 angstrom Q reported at 0.02 mag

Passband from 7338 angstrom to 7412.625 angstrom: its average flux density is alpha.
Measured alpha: 34.9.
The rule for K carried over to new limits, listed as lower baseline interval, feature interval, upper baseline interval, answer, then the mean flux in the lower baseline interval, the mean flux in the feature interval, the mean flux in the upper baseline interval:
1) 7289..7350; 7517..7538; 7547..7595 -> -0.2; 34.5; 33.1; 32.3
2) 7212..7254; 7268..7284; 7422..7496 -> 0.4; 36.1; 34.7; 33.8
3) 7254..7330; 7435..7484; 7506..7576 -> -0.5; 34.7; 33.8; 32.9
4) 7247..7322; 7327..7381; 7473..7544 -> -0.5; 34.8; 34.8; 33.6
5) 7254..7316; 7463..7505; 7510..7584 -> -1.1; 34.8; 34.1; 32.7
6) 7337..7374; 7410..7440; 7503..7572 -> 0.0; 34.8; 34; 32.9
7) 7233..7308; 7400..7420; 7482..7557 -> -0.3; 35.3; 34.7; 33.4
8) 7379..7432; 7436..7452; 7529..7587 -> 0.6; 34.7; 33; 32.6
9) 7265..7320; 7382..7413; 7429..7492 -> -0.8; 34.6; 34.9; 33.8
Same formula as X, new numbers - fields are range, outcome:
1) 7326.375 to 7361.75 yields 34.5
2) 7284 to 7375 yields 34.6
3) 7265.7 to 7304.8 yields 34.7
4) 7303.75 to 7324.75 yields 34.1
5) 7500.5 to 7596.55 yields 32.7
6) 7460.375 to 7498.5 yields 34.2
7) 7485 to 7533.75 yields 33.5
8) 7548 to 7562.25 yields 32.6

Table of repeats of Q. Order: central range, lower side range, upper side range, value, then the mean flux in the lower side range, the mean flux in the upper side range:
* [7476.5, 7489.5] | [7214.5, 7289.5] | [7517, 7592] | -0.02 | 35.7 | 32.6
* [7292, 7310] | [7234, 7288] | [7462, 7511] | 0.02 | 35.5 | 34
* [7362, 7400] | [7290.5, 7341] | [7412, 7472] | -0.03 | 34.4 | 33.9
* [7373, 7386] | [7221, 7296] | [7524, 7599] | -0.01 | 35.6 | 32.6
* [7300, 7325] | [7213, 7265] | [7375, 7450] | 0.04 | 36.1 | 34.3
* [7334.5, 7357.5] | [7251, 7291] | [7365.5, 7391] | 0.02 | 35.1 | 35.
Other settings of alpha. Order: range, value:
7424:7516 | 33.8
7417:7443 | 33.7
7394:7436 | 34.5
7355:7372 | 35.1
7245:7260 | 35.9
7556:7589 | 32.3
